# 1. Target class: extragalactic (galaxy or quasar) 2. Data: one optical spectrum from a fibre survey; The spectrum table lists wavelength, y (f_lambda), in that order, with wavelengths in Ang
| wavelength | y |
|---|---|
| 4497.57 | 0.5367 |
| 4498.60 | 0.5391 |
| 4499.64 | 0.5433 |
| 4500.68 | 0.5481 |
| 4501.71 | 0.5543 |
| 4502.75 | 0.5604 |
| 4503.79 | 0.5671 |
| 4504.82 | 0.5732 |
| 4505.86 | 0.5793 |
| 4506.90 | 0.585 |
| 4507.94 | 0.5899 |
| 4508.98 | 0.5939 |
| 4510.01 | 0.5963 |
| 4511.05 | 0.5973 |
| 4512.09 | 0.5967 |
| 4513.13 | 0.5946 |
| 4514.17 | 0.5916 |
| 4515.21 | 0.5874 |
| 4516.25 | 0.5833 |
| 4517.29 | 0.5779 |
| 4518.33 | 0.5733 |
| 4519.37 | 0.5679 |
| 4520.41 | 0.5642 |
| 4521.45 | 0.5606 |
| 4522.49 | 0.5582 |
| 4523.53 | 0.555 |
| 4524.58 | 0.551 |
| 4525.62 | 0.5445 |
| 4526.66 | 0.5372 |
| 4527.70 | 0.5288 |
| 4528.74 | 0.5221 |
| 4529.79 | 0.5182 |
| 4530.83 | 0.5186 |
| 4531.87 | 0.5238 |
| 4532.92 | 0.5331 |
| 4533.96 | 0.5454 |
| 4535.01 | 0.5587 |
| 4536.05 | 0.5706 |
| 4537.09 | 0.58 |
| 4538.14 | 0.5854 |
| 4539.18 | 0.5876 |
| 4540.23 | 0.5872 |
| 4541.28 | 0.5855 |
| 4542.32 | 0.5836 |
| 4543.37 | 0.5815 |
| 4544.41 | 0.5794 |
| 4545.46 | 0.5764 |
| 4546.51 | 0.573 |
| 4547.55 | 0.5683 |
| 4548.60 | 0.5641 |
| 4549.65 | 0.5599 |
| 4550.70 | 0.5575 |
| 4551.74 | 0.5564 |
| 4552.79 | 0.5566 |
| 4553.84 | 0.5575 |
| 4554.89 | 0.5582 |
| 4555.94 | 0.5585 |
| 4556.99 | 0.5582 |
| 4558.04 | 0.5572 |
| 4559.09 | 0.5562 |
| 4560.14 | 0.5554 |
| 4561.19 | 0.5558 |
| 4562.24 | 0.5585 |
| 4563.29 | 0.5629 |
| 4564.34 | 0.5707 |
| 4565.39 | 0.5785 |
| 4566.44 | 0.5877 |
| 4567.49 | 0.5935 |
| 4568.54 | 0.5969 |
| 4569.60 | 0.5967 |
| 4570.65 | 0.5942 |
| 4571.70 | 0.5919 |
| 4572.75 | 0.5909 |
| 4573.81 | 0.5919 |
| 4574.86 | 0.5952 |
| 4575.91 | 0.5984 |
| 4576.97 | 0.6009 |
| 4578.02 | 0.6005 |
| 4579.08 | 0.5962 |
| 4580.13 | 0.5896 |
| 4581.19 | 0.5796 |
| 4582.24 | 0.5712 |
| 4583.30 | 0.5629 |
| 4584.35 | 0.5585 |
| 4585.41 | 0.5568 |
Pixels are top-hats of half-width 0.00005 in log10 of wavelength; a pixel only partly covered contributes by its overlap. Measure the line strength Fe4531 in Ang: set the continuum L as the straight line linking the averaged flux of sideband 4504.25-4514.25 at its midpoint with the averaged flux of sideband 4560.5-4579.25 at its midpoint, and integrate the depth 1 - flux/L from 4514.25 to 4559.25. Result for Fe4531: 2.1 Ang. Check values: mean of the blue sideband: 0.59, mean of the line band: 0.561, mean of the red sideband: 0.586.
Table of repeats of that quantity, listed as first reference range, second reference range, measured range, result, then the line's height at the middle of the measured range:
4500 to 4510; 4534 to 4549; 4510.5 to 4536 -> 0.7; 0.575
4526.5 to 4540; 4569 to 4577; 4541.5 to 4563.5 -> 0.2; 0.57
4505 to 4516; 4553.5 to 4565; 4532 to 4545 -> 0.0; 0.572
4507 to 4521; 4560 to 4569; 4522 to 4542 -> 1.0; 0.582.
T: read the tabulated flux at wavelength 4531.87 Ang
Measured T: 0.5238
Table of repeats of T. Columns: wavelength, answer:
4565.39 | 0.5785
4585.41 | 0.5568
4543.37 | 0.5815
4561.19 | 0.5558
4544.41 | 0.5794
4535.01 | 0.5587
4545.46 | 0.5764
